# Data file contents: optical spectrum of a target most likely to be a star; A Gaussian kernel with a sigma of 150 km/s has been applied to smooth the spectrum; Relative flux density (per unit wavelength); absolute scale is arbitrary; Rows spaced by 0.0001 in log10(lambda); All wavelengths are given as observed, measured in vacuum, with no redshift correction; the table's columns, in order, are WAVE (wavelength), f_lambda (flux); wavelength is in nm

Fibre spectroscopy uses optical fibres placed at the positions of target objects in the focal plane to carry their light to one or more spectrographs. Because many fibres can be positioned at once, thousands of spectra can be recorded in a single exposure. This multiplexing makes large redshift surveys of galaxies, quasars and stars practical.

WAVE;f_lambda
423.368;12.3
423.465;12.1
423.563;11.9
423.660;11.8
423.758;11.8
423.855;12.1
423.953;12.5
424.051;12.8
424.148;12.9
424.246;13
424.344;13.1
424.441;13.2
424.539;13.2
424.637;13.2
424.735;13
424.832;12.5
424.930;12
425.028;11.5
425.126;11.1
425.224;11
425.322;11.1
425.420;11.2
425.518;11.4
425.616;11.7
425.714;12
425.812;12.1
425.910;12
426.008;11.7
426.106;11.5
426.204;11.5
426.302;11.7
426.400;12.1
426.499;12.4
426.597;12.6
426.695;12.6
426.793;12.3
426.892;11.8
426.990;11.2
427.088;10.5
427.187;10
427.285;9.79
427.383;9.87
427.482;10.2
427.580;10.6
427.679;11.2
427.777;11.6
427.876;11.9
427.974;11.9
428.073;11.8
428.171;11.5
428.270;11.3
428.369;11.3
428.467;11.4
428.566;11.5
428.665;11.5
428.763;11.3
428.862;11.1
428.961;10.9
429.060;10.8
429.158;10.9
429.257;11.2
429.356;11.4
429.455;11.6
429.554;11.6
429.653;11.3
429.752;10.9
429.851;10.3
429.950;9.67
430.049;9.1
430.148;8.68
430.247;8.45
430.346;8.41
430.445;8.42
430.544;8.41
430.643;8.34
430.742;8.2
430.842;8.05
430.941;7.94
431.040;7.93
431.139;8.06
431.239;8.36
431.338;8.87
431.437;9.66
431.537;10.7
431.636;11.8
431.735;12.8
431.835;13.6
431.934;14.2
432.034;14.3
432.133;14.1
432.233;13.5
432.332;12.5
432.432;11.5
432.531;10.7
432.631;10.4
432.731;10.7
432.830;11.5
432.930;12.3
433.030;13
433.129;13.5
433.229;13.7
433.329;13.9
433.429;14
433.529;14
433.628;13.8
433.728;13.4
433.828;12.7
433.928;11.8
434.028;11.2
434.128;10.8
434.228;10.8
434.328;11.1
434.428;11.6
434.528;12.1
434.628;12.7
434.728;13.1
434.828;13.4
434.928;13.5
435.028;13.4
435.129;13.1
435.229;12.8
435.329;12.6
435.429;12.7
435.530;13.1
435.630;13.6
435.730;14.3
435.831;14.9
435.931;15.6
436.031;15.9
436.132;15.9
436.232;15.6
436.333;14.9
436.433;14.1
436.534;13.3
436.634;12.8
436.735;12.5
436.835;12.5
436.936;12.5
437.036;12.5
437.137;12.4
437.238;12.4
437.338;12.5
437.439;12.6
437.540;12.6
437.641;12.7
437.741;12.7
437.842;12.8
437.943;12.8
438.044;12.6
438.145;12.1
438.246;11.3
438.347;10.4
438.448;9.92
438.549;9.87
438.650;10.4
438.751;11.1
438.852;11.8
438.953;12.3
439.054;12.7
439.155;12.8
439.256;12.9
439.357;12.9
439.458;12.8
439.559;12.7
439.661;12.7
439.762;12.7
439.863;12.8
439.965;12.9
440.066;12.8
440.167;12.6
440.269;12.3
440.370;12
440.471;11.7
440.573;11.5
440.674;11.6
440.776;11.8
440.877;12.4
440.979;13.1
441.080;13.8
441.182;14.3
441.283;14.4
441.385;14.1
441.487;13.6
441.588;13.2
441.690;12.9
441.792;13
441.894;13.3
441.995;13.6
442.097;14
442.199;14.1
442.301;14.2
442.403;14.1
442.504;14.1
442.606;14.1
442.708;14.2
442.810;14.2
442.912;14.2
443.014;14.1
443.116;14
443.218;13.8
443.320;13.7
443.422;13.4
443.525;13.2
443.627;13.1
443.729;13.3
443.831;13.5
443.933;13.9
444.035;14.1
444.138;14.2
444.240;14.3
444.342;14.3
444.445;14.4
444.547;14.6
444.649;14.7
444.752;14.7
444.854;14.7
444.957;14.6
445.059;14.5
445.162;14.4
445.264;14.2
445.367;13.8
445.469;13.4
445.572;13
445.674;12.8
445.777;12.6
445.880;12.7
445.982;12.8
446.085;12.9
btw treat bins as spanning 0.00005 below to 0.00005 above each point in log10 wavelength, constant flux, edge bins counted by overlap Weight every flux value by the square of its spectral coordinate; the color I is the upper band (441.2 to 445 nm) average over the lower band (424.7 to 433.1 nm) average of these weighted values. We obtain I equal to 1.35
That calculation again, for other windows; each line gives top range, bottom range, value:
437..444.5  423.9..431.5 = 1.26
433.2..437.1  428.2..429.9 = 1.22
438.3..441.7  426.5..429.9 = 1.17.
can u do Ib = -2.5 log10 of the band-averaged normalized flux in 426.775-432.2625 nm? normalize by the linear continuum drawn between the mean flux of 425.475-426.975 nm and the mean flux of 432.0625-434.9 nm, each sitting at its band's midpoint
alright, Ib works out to 0.14 mag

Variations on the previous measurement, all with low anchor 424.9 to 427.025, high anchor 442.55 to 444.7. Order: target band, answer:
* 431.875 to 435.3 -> 0.007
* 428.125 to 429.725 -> 0.078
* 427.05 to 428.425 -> 0.095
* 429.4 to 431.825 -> 0.277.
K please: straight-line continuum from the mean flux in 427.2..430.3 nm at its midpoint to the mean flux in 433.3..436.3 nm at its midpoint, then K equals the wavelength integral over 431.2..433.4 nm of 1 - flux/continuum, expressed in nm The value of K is 0.03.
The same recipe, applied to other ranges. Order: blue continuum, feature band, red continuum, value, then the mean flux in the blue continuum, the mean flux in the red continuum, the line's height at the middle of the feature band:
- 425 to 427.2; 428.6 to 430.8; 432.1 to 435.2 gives 0.352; 11.6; 12.5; 12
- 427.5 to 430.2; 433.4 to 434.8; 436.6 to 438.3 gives -0.052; 11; 12.5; 11.9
